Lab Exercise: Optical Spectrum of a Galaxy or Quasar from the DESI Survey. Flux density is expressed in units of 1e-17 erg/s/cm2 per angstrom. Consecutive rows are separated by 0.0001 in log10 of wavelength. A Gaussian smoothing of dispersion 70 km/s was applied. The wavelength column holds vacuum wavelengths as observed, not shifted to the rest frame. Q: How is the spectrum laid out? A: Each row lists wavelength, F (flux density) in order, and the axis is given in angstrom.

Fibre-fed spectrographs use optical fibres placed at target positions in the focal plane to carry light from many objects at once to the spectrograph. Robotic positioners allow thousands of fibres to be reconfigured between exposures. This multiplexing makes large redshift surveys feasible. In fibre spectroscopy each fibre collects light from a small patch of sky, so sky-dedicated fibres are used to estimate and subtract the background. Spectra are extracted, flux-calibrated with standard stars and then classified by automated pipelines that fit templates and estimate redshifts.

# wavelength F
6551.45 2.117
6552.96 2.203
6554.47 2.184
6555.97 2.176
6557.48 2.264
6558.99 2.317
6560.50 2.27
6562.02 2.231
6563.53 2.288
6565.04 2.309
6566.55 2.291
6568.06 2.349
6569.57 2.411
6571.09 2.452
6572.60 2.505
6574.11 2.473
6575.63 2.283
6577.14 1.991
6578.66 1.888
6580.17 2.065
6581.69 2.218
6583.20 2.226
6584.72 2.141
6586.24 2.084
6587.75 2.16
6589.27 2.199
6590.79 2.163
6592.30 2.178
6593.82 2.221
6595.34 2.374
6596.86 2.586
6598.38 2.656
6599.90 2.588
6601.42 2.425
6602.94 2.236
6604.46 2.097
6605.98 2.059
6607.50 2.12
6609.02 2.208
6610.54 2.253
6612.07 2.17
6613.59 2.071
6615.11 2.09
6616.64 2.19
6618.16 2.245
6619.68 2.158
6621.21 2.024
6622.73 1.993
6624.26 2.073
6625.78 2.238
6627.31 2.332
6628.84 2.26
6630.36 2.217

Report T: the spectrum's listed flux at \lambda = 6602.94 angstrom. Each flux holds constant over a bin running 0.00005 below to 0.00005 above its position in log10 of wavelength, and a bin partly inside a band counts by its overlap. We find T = 2.236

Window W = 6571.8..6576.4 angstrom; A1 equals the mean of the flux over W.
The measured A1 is 2.42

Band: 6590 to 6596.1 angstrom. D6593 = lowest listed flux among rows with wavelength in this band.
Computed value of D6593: 2.163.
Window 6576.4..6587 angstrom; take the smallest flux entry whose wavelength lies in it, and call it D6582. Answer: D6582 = 1.888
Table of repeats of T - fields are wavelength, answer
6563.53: 2.288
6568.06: 2.349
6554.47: 2.184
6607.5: 2.12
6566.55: 2.291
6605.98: 2.059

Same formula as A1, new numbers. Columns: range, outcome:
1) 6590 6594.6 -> 2.19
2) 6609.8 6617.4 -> 2.15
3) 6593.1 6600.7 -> 2.48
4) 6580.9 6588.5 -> 2.17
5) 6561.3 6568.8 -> 2.3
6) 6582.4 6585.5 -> 2.18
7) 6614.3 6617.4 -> 2.14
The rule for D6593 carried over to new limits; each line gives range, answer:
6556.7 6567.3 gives 2.231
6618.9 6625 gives 1.993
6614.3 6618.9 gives 2.09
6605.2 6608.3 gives 2.059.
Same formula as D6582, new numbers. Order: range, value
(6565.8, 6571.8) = 2.291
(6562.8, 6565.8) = 2.288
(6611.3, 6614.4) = 2.071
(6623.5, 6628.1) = 2.073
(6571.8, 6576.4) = 2.283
